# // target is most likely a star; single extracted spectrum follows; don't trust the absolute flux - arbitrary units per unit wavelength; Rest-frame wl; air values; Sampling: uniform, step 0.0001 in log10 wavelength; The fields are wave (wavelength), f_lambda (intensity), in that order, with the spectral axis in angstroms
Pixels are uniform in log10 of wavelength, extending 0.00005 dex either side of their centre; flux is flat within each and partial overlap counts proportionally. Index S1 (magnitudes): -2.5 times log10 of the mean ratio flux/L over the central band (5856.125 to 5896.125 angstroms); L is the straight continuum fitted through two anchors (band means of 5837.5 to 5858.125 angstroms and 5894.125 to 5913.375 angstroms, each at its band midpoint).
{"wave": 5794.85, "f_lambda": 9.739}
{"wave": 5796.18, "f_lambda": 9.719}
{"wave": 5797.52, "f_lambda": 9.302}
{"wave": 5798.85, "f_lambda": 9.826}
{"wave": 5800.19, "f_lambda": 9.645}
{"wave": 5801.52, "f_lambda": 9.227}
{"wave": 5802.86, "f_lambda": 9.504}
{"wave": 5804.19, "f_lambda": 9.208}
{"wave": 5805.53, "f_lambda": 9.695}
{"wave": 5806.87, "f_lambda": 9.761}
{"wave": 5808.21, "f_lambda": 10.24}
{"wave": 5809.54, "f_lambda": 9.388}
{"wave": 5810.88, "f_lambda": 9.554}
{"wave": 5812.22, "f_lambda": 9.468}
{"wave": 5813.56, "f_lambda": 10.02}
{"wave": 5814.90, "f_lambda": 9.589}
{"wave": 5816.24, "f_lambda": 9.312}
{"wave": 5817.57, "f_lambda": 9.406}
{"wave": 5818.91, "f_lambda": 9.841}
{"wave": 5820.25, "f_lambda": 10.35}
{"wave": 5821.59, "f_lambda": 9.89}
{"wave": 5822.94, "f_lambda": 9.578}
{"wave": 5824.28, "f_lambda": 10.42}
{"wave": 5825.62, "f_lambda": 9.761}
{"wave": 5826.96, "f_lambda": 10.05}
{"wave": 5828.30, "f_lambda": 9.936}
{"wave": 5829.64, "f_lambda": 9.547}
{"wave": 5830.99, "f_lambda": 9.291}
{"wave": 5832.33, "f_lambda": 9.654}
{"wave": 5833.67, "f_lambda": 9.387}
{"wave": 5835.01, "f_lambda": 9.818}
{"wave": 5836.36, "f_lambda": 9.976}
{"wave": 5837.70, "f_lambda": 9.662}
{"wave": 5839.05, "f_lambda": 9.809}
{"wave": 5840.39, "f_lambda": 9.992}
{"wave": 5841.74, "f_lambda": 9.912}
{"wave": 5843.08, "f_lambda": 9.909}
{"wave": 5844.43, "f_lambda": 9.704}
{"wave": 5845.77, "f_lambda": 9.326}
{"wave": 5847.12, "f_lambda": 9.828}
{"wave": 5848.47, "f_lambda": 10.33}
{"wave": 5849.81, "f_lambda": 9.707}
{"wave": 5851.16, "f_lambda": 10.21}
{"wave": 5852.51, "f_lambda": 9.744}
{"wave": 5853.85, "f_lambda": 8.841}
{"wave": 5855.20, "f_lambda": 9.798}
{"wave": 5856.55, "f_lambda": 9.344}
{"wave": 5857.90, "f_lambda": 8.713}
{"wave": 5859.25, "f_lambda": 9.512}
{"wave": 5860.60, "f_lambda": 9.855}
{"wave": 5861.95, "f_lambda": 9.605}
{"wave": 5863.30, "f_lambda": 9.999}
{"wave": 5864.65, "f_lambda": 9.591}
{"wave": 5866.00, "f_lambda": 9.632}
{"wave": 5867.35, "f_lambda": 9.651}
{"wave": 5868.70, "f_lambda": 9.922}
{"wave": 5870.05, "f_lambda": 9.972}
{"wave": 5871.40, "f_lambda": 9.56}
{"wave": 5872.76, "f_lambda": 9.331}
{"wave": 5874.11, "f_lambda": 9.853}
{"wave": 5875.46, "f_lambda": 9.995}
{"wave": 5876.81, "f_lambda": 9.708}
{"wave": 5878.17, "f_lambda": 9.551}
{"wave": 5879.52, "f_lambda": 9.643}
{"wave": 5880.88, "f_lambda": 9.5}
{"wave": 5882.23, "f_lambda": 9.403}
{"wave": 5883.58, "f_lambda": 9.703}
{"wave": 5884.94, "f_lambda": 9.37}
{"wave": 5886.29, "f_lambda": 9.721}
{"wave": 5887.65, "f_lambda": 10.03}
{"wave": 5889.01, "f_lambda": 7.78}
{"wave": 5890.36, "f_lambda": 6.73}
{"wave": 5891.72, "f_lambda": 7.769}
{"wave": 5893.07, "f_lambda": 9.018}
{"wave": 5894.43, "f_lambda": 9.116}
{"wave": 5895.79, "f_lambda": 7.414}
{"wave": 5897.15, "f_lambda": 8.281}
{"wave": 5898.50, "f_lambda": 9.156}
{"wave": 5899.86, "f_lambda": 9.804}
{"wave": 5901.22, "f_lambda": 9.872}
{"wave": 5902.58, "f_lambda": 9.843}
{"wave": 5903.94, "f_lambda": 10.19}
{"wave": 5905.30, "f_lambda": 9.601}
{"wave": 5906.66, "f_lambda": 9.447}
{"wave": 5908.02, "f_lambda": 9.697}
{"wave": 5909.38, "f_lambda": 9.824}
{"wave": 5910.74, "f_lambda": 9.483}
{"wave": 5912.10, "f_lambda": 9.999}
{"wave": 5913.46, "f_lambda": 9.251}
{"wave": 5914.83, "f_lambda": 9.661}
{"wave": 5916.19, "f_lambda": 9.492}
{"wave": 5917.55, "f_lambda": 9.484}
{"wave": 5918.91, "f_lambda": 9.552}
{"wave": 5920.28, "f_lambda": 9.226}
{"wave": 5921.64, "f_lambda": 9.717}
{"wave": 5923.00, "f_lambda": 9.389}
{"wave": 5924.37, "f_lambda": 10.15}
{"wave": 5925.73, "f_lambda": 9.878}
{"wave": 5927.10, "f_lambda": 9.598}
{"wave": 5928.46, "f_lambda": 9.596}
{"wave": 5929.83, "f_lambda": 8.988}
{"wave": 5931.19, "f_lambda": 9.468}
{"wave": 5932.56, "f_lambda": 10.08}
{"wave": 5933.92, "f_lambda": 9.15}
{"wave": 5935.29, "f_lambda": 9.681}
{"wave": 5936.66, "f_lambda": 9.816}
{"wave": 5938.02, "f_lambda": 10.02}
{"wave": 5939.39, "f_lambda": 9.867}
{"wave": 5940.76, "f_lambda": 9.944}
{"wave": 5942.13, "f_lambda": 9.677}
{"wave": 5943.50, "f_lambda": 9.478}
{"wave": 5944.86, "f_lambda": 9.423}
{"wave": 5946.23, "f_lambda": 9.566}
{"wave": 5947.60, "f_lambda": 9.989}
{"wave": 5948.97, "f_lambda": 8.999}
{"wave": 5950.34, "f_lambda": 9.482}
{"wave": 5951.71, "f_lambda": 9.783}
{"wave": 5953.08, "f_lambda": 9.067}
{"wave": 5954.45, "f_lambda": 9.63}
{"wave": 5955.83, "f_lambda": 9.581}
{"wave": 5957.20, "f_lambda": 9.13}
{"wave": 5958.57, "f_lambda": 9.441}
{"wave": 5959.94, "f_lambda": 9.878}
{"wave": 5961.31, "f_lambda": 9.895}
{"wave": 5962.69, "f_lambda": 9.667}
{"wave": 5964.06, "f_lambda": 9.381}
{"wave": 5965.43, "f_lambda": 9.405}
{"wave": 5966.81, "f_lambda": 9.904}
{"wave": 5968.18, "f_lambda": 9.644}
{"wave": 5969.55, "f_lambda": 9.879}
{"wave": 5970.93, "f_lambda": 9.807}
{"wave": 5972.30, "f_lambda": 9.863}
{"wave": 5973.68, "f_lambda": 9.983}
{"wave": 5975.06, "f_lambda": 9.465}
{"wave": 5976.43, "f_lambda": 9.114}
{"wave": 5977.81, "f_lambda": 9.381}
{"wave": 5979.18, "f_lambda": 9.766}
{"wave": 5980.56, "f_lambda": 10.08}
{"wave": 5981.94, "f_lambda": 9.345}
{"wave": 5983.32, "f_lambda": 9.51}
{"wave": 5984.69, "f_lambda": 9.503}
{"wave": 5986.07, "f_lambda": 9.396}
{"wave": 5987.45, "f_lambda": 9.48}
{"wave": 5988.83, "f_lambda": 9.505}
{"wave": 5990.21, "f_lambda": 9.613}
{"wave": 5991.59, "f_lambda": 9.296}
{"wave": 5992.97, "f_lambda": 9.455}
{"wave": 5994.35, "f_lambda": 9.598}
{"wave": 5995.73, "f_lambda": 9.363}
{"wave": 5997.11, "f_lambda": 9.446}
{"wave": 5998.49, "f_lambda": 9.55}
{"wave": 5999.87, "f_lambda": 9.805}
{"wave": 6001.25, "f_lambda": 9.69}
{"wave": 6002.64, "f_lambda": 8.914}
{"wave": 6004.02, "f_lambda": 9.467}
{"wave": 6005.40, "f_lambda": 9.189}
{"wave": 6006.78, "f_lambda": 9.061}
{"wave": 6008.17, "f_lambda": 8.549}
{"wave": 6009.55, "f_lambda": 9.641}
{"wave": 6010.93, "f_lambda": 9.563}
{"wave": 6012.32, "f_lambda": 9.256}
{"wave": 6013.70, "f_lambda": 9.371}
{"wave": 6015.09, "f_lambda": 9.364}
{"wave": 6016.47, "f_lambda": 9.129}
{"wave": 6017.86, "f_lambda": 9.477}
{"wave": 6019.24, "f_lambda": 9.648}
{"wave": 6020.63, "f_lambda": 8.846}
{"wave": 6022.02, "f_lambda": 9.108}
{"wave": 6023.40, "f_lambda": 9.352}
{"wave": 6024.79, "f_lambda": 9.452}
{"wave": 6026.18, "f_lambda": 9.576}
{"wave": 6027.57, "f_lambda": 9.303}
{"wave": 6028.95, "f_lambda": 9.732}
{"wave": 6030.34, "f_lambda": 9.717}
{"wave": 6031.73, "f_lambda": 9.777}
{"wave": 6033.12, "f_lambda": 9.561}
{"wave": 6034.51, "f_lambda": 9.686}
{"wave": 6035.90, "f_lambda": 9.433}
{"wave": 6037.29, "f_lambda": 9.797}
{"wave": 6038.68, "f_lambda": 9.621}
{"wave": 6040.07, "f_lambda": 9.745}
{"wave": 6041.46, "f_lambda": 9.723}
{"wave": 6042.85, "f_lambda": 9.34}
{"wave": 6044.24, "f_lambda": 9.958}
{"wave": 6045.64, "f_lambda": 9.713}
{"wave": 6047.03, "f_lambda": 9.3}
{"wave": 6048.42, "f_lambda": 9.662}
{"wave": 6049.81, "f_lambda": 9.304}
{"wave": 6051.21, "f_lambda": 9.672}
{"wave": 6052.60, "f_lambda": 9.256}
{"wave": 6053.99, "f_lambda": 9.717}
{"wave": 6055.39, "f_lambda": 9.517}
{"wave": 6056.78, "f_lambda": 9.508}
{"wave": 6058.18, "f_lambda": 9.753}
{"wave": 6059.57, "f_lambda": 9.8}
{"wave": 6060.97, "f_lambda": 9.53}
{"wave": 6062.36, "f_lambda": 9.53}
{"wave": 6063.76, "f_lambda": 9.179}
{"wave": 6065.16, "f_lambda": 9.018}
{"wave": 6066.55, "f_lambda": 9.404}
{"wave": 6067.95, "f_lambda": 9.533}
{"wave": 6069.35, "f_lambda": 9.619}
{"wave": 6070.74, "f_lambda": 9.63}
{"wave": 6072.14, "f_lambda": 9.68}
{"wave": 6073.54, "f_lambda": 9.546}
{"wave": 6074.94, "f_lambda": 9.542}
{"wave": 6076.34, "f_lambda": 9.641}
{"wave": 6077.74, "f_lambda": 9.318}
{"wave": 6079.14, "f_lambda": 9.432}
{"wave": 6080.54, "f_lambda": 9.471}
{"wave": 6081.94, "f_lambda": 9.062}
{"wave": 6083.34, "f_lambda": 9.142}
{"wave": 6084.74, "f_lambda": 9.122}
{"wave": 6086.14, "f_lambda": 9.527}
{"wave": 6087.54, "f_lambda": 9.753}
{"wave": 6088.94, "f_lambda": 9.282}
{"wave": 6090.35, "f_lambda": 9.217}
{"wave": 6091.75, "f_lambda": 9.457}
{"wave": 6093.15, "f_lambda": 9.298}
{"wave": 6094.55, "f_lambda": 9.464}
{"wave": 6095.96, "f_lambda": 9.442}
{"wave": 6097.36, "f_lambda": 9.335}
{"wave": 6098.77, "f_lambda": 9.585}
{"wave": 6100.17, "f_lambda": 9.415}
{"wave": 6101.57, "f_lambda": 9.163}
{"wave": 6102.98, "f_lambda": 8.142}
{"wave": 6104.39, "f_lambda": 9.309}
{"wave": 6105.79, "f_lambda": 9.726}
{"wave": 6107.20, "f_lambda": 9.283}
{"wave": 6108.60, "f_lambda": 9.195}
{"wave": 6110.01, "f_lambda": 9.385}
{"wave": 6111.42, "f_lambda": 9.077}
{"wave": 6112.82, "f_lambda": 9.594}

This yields 0.03 mag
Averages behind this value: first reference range 9.7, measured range 9.31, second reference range 9.41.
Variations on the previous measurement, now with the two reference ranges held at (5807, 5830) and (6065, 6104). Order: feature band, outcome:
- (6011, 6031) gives 0.01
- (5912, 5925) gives 0.01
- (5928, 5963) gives 0.00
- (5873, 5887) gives 0.01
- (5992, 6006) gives 0.01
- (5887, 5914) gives 0.06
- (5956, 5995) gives 0.00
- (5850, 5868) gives 0.02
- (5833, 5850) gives -0.01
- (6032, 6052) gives -0.02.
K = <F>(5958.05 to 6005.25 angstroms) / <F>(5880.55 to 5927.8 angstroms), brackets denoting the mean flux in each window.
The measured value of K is 1.03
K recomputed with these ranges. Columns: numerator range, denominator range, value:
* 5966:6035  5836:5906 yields 1.00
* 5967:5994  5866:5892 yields 1.02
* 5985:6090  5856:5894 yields 1.01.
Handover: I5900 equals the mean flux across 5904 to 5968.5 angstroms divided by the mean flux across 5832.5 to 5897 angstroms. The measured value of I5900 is 1.02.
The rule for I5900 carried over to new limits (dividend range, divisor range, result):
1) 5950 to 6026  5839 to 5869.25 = 0.98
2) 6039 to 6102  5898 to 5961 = 0.99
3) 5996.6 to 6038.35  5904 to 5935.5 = 0.98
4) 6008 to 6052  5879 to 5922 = 1.02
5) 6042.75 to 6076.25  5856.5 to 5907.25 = 1.02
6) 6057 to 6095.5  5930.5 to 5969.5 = 0.98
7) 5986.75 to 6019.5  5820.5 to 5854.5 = 0.96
